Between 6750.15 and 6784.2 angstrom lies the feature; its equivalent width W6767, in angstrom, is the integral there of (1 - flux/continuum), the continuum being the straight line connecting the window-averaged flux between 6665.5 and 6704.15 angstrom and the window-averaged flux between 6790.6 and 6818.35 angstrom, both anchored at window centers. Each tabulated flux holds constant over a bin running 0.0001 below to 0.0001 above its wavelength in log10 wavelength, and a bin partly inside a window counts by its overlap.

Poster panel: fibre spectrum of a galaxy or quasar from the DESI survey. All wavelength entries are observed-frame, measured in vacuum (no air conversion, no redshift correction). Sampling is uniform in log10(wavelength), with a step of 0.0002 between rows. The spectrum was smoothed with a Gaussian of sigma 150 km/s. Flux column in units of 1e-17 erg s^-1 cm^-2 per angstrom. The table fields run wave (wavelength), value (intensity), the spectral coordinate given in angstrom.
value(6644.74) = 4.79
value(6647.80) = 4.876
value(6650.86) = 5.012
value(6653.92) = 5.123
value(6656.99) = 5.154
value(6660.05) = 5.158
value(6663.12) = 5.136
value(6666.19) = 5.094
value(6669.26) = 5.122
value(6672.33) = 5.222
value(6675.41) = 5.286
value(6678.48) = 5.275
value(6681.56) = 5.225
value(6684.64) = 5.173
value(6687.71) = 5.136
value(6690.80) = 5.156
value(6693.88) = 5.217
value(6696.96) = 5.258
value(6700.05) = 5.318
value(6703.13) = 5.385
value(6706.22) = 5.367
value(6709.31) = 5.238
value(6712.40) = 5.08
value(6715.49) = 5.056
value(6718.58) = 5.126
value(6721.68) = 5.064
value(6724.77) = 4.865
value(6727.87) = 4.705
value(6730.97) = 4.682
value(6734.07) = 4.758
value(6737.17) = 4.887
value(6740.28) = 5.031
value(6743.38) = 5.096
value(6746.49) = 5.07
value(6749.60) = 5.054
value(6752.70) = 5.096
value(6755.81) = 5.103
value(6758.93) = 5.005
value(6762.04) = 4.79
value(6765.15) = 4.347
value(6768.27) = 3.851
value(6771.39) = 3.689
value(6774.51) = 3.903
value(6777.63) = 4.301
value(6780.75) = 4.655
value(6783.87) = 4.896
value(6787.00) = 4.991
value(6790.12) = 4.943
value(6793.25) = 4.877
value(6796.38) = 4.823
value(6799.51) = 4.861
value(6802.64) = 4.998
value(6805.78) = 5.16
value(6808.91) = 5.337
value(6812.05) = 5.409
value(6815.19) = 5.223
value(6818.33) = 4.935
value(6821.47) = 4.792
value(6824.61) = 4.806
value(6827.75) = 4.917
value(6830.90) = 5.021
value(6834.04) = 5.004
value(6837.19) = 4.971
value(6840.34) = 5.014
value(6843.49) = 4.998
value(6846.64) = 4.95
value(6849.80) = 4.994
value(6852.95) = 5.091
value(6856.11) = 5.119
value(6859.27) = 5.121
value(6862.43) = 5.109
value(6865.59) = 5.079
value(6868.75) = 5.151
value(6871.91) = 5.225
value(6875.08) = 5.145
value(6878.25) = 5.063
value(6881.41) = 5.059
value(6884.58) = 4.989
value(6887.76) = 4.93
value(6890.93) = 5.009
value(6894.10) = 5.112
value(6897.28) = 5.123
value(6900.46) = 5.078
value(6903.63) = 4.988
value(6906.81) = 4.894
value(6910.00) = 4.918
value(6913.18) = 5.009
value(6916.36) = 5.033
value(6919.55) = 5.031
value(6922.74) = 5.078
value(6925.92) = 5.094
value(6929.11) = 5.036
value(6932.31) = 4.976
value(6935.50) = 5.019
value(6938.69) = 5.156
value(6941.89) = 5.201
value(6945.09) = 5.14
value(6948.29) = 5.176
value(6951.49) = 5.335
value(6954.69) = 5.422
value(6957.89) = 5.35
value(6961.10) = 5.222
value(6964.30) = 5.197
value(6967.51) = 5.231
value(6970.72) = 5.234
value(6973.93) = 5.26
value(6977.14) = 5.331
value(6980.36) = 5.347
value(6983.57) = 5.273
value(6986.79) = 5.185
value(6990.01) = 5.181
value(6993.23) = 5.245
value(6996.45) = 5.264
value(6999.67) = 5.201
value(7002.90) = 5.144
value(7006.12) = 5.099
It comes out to 4.0 angstrom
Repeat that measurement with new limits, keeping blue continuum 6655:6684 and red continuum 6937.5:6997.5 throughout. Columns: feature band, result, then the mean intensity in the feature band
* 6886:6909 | 1.0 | 5.01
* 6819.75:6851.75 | 1.7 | 4.95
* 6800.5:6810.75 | 0.1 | 5.15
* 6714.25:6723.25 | 0.2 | 5.08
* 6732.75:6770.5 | 2.8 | 4.82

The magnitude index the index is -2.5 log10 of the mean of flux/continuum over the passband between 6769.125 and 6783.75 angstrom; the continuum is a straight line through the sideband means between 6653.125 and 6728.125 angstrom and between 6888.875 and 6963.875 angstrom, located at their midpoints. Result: 0.22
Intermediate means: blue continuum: 5.17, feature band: 4.2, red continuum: 5.11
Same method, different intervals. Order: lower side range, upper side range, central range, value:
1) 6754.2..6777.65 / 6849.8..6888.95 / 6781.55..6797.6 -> -0.082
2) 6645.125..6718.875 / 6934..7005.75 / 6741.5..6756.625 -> 0.021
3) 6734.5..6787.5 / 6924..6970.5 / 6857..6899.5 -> -0.019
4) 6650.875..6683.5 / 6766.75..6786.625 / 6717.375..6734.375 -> -0.042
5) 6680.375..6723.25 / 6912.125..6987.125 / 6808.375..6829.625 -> 0.031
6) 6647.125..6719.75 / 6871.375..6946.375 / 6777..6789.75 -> 0.079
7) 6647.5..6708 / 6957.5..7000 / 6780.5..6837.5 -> 0.049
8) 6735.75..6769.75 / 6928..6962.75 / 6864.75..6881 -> -0.015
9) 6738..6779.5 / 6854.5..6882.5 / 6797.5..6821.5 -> -0.052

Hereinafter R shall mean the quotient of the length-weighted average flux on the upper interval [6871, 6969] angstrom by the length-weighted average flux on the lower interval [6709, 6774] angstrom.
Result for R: 1.1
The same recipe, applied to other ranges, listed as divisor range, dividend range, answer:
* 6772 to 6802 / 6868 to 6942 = 1.08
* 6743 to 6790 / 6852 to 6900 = 1.09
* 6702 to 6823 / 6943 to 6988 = 1.08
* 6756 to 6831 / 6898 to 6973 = 1.07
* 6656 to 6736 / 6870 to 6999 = 1.00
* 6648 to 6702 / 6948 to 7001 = 1.02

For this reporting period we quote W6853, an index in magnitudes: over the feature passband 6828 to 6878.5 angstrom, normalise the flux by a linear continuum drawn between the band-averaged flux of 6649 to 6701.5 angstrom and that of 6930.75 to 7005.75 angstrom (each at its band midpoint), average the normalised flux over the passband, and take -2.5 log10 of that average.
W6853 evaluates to 0.03 mag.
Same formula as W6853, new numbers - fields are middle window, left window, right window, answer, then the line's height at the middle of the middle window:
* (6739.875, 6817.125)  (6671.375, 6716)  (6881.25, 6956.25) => 0.08 mag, 5.17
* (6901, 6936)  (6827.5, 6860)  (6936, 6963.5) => 0.04 mag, 5.18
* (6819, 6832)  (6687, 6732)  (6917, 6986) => 0.06 mag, 5.15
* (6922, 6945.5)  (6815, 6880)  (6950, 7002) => 0.02 mag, 5.19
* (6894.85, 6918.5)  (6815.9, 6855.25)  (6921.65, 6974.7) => 0.02 mag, 5.1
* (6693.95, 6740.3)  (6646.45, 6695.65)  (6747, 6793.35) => -0.03 mag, 4.91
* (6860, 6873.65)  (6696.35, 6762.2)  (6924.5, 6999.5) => 0.00 mag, 5.15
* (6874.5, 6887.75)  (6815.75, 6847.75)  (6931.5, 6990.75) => 0.00 mag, 5.06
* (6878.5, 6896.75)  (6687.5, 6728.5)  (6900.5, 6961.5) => 0.02 mag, 5.12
